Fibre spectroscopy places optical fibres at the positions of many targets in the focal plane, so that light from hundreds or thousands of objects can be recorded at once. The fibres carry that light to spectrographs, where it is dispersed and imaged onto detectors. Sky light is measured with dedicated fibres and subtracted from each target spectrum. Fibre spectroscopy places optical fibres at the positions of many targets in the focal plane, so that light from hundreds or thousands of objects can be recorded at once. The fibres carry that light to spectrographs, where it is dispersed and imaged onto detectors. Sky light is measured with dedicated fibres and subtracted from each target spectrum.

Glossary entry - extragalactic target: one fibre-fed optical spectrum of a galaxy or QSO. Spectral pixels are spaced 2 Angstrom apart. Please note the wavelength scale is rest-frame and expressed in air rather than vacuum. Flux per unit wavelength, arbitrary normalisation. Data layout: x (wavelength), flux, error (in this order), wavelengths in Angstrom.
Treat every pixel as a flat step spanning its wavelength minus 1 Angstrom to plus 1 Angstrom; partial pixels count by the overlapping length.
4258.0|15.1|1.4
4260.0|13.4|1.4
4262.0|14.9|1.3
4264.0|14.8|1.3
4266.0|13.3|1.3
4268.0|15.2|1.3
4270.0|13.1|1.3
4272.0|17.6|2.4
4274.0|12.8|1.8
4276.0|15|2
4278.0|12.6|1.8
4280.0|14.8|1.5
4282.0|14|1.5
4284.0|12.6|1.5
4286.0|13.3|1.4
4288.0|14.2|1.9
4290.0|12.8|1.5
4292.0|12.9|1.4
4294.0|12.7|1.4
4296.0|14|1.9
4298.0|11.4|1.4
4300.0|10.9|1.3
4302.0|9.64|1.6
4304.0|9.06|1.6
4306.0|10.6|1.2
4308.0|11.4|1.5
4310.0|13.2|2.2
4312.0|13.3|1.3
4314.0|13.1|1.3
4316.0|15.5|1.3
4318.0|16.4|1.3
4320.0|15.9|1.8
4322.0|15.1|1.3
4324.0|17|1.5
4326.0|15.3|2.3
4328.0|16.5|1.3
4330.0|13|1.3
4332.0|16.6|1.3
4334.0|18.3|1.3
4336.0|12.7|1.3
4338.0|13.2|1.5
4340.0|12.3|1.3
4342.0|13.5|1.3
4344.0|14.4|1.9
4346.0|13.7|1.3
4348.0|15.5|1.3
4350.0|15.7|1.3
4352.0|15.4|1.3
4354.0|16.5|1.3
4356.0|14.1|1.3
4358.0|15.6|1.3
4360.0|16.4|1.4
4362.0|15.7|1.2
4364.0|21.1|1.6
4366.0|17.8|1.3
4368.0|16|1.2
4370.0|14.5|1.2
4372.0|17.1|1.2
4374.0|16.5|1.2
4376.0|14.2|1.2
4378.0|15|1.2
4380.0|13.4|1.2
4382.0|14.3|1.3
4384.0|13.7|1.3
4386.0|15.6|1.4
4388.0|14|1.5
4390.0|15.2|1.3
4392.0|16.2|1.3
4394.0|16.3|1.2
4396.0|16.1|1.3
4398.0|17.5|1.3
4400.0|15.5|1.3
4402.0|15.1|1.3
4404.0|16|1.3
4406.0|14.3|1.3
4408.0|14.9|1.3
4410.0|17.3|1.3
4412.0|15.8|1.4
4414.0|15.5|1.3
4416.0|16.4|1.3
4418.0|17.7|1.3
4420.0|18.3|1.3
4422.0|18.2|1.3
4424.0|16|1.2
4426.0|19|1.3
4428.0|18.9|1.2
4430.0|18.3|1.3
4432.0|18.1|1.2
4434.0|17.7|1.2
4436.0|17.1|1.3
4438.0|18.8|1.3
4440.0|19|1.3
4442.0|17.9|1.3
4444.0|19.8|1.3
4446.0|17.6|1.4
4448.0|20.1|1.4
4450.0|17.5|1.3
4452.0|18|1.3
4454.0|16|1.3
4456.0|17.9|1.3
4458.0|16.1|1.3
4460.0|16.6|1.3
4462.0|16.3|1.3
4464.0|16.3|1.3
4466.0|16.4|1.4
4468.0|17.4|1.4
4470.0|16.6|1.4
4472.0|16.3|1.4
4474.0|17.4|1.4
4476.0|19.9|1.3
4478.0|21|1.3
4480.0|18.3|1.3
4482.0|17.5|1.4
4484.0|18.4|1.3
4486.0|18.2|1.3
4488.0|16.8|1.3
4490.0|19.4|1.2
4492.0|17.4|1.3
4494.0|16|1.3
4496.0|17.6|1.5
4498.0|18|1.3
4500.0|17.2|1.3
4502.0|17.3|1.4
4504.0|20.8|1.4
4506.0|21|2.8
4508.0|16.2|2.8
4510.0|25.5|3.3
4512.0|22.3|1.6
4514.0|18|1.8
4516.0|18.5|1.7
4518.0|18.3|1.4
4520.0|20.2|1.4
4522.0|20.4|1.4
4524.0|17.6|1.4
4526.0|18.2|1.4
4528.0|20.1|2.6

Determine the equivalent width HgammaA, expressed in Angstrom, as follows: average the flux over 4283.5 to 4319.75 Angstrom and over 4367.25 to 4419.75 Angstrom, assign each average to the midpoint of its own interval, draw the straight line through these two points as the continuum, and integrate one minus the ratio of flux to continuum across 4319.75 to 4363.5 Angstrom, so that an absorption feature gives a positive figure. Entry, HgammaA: -3.9 Angstrom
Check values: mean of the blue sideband 12.7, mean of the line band 15.2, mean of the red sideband 15.6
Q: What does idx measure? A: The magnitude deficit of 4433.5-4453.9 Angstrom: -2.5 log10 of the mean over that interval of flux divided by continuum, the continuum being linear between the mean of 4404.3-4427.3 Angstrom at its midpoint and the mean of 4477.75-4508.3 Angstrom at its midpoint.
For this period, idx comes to -0.06 mag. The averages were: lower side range 16.7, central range 18.3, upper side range 18.2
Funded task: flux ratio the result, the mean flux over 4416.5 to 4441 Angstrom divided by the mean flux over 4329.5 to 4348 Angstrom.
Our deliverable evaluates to 1.26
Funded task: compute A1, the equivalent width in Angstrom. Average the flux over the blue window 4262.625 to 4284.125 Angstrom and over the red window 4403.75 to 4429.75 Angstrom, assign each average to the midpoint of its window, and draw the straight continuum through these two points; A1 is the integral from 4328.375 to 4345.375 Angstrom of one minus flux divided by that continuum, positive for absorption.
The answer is 1.19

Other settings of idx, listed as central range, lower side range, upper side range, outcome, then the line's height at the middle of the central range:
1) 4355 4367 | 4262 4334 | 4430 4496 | -0.10 mag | 15.3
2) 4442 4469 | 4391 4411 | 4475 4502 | -0.01 mag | 17.3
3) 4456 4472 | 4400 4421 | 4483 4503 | 0.03 mag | 17.1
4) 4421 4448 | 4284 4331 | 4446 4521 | -0.09 mag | 16.8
